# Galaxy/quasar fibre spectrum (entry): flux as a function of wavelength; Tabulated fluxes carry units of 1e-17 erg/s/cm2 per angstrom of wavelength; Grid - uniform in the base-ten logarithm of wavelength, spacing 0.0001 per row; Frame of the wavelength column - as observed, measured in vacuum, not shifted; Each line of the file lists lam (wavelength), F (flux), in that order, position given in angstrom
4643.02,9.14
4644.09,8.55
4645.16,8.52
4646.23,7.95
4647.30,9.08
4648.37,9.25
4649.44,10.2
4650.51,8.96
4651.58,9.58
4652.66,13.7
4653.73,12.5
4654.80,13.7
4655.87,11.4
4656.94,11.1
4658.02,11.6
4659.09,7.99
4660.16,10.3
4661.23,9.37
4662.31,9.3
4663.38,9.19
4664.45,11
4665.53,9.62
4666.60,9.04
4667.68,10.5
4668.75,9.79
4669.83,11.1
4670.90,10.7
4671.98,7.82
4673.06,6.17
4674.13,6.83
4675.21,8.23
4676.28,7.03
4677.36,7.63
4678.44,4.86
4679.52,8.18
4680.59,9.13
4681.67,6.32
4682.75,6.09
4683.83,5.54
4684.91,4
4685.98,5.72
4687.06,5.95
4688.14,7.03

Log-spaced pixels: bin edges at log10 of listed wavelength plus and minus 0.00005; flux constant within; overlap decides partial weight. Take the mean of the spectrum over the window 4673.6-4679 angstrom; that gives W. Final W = 6.91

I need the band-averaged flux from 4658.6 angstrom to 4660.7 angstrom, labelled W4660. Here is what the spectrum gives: 9.2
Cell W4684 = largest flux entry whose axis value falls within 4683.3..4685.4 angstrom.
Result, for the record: 5.54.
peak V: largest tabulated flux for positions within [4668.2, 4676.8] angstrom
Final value 11.1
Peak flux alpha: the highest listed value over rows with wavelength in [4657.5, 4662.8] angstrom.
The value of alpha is 11.6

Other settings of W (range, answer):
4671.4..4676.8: 7.24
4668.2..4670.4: 10.5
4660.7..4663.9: 9.28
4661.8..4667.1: 9.65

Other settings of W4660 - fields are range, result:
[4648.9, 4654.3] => 11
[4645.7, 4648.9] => 8.76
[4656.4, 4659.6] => 10.2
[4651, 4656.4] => 12.1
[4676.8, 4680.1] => 6.92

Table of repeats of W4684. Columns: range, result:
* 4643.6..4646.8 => 8.55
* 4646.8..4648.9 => 9.25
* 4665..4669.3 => 10.5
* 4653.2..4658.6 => 13.7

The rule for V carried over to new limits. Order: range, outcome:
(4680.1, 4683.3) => 9.13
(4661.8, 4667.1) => 11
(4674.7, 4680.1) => 8.23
